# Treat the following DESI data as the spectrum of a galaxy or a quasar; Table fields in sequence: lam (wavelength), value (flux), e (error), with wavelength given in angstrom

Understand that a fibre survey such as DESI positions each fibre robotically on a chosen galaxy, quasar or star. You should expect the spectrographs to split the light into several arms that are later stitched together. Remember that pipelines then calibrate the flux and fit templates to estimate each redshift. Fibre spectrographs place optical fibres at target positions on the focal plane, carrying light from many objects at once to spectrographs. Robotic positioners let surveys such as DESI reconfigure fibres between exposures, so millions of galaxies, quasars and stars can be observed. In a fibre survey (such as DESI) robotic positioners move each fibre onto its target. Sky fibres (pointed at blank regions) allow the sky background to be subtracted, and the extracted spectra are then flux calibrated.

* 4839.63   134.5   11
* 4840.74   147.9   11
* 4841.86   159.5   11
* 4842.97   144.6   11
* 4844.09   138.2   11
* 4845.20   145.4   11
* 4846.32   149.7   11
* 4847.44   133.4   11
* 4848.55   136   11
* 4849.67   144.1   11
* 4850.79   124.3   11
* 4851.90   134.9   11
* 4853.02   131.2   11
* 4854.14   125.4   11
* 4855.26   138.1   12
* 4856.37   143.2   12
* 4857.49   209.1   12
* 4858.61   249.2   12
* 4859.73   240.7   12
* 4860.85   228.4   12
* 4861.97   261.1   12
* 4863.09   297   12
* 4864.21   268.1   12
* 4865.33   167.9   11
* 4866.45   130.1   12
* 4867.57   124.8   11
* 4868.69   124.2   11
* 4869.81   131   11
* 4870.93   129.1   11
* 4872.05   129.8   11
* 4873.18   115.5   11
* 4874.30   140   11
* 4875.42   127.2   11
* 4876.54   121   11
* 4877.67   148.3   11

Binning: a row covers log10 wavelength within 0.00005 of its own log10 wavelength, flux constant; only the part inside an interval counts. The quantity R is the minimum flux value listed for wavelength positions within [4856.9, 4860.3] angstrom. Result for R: 209.1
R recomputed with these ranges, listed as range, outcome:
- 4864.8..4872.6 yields 124.2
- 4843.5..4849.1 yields 133.4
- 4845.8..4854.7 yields 124.3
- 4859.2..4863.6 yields 228.4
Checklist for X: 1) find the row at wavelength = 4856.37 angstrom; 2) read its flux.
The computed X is 143.2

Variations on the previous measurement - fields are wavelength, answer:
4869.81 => 131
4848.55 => 136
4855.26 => 138.1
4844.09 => 138.2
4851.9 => 134.9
